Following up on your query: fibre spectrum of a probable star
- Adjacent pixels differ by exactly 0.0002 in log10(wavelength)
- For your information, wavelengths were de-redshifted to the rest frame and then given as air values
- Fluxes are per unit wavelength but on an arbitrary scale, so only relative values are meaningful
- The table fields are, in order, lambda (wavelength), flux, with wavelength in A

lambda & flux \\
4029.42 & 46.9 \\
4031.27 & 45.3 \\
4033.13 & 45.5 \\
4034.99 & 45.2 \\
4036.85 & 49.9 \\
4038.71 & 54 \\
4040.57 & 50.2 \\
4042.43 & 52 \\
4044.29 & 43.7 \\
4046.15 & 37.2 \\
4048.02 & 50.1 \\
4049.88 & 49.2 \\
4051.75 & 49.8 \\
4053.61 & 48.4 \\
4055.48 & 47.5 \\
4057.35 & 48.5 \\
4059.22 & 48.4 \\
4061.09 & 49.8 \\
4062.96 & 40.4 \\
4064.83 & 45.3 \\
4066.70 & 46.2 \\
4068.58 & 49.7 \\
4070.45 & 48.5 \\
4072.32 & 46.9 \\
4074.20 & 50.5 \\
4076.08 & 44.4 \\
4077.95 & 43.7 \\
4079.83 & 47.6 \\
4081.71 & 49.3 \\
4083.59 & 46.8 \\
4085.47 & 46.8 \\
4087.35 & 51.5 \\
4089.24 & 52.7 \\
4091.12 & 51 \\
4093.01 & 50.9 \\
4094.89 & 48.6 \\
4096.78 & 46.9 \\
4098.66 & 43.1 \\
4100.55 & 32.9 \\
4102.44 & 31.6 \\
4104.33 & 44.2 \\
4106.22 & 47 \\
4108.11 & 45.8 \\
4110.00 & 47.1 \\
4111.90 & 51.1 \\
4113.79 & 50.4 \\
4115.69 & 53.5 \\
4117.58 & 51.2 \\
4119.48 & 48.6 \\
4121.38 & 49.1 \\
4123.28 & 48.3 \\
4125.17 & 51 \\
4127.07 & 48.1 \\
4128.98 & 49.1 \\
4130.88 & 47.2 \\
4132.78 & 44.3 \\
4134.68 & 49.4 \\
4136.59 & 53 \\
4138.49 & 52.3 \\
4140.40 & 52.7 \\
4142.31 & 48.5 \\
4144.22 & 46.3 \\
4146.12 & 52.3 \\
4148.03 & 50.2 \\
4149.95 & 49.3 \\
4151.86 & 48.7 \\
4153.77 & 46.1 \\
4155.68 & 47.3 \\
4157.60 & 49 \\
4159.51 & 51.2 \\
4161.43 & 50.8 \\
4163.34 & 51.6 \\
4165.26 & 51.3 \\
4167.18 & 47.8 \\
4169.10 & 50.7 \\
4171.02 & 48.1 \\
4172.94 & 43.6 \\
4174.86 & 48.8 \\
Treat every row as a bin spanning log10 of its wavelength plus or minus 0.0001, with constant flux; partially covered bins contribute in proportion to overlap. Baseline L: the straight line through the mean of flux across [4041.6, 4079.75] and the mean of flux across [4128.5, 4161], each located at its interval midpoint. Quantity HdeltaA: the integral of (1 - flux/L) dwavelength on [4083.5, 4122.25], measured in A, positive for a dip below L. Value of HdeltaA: 0.8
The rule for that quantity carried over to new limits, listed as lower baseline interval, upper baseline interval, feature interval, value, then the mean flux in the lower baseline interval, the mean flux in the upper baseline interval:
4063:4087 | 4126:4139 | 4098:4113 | 1.6 A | 47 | 49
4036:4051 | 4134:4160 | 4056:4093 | 0.6 A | 48.3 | 49.7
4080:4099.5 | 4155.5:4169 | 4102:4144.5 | 0.7 A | 48.7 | 50.1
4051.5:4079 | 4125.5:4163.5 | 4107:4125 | -0.3 A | 47.1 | 49.4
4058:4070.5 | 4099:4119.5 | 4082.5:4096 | -1.1 A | 46.8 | 45.6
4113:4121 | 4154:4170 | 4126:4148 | 0.4 A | 50.8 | 49.8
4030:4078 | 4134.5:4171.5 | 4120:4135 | 0.3 A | 47.4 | 49.9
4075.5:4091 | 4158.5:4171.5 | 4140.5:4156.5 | 0.3 A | 48.1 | 50.3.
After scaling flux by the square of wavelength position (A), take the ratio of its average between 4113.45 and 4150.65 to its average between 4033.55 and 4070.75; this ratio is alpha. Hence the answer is 1.09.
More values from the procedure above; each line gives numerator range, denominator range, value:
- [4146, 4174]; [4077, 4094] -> 1.04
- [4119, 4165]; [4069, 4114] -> 1.09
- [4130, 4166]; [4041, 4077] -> 1.10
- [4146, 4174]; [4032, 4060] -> 1.08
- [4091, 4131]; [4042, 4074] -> 1.02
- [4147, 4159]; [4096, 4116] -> 1.11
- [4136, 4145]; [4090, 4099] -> 1.06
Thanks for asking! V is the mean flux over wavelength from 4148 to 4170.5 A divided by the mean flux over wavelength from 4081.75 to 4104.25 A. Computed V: 1.1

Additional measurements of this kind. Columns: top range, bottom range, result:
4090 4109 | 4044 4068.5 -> 0.95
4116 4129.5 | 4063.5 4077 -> 1.05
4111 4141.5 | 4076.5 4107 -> 1.09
